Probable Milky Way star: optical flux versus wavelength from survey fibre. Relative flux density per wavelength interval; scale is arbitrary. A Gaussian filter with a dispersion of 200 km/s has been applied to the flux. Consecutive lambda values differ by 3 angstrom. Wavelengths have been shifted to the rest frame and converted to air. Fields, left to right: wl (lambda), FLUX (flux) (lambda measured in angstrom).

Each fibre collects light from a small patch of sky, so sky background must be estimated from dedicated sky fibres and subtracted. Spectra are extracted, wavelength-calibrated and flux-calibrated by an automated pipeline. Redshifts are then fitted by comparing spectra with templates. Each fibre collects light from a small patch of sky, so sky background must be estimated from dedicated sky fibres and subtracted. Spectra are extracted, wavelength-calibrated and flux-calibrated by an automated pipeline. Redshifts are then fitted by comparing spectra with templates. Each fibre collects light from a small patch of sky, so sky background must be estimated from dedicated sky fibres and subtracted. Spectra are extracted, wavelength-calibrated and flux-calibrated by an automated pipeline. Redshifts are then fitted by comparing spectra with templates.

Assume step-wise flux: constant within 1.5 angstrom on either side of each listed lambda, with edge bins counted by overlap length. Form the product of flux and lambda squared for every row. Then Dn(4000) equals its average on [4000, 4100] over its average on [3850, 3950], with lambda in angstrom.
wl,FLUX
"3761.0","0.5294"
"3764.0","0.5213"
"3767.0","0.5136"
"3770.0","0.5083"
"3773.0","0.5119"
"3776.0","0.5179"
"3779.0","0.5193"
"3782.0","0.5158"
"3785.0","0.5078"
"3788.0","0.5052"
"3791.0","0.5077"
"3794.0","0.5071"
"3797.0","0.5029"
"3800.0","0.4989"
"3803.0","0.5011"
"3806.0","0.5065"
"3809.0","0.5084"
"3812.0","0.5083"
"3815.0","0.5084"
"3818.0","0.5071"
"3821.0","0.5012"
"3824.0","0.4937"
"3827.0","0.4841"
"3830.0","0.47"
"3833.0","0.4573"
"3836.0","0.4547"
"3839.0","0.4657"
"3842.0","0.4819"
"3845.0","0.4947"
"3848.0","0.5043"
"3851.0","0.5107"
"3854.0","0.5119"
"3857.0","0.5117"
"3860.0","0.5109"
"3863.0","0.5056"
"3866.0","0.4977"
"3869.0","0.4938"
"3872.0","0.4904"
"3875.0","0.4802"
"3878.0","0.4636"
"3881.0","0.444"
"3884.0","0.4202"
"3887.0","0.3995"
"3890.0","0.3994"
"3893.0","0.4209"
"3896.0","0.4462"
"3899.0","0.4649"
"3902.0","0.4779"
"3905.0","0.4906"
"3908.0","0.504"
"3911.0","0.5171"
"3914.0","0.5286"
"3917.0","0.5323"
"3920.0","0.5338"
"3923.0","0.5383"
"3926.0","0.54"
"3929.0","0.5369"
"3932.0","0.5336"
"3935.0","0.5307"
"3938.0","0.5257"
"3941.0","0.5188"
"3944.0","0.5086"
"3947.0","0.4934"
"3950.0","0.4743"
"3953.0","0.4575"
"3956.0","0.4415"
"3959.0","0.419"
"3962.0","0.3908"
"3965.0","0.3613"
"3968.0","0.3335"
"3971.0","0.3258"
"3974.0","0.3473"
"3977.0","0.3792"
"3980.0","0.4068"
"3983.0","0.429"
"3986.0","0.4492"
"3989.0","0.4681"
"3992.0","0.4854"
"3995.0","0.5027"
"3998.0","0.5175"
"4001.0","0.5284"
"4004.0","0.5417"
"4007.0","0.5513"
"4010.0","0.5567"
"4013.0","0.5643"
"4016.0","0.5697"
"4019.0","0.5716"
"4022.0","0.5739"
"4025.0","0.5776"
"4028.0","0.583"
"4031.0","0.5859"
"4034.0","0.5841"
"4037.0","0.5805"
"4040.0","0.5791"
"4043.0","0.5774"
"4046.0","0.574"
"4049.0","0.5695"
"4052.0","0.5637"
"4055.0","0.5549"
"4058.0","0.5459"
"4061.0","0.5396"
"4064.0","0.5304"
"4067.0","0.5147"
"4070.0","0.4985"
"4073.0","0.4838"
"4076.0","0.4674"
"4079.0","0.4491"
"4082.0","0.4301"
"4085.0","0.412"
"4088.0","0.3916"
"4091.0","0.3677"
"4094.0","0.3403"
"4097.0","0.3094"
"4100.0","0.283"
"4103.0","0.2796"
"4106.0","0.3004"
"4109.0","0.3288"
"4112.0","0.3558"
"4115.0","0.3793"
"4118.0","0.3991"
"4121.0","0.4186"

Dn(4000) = 1.12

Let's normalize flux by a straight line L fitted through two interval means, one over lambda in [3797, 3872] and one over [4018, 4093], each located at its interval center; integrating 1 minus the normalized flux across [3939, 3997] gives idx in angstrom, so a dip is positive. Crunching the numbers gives 9.0 angstrom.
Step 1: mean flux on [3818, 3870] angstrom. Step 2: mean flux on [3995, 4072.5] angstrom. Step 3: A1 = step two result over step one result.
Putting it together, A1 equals 1.13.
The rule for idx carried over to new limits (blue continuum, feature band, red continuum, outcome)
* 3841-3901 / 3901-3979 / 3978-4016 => 2.8 angstrom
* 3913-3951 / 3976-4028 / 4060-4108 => -4.9 angstrom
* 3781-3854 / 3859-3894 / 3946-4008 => 1.2 angstrom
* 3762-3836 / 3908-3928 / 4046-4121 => -2.4 angstrom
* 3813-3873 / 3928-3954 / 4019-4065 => 1.0 angstrom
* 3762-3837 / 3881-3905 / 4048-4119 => 2.0 angstrom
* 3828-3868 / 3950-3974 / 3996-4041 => 6.5 angstrom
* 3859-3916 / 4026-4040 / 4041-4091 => -2.4 angstrom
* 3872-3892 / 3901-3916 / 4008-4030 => -1.3 angstrom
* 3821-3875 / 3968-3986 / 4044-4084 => 4.5 angstrom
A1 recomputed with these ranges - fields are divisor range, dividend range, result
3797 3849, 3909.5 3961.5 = 1.03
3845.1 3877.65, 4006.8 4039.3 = 1.15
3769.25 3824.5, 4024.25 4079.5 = 1.08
